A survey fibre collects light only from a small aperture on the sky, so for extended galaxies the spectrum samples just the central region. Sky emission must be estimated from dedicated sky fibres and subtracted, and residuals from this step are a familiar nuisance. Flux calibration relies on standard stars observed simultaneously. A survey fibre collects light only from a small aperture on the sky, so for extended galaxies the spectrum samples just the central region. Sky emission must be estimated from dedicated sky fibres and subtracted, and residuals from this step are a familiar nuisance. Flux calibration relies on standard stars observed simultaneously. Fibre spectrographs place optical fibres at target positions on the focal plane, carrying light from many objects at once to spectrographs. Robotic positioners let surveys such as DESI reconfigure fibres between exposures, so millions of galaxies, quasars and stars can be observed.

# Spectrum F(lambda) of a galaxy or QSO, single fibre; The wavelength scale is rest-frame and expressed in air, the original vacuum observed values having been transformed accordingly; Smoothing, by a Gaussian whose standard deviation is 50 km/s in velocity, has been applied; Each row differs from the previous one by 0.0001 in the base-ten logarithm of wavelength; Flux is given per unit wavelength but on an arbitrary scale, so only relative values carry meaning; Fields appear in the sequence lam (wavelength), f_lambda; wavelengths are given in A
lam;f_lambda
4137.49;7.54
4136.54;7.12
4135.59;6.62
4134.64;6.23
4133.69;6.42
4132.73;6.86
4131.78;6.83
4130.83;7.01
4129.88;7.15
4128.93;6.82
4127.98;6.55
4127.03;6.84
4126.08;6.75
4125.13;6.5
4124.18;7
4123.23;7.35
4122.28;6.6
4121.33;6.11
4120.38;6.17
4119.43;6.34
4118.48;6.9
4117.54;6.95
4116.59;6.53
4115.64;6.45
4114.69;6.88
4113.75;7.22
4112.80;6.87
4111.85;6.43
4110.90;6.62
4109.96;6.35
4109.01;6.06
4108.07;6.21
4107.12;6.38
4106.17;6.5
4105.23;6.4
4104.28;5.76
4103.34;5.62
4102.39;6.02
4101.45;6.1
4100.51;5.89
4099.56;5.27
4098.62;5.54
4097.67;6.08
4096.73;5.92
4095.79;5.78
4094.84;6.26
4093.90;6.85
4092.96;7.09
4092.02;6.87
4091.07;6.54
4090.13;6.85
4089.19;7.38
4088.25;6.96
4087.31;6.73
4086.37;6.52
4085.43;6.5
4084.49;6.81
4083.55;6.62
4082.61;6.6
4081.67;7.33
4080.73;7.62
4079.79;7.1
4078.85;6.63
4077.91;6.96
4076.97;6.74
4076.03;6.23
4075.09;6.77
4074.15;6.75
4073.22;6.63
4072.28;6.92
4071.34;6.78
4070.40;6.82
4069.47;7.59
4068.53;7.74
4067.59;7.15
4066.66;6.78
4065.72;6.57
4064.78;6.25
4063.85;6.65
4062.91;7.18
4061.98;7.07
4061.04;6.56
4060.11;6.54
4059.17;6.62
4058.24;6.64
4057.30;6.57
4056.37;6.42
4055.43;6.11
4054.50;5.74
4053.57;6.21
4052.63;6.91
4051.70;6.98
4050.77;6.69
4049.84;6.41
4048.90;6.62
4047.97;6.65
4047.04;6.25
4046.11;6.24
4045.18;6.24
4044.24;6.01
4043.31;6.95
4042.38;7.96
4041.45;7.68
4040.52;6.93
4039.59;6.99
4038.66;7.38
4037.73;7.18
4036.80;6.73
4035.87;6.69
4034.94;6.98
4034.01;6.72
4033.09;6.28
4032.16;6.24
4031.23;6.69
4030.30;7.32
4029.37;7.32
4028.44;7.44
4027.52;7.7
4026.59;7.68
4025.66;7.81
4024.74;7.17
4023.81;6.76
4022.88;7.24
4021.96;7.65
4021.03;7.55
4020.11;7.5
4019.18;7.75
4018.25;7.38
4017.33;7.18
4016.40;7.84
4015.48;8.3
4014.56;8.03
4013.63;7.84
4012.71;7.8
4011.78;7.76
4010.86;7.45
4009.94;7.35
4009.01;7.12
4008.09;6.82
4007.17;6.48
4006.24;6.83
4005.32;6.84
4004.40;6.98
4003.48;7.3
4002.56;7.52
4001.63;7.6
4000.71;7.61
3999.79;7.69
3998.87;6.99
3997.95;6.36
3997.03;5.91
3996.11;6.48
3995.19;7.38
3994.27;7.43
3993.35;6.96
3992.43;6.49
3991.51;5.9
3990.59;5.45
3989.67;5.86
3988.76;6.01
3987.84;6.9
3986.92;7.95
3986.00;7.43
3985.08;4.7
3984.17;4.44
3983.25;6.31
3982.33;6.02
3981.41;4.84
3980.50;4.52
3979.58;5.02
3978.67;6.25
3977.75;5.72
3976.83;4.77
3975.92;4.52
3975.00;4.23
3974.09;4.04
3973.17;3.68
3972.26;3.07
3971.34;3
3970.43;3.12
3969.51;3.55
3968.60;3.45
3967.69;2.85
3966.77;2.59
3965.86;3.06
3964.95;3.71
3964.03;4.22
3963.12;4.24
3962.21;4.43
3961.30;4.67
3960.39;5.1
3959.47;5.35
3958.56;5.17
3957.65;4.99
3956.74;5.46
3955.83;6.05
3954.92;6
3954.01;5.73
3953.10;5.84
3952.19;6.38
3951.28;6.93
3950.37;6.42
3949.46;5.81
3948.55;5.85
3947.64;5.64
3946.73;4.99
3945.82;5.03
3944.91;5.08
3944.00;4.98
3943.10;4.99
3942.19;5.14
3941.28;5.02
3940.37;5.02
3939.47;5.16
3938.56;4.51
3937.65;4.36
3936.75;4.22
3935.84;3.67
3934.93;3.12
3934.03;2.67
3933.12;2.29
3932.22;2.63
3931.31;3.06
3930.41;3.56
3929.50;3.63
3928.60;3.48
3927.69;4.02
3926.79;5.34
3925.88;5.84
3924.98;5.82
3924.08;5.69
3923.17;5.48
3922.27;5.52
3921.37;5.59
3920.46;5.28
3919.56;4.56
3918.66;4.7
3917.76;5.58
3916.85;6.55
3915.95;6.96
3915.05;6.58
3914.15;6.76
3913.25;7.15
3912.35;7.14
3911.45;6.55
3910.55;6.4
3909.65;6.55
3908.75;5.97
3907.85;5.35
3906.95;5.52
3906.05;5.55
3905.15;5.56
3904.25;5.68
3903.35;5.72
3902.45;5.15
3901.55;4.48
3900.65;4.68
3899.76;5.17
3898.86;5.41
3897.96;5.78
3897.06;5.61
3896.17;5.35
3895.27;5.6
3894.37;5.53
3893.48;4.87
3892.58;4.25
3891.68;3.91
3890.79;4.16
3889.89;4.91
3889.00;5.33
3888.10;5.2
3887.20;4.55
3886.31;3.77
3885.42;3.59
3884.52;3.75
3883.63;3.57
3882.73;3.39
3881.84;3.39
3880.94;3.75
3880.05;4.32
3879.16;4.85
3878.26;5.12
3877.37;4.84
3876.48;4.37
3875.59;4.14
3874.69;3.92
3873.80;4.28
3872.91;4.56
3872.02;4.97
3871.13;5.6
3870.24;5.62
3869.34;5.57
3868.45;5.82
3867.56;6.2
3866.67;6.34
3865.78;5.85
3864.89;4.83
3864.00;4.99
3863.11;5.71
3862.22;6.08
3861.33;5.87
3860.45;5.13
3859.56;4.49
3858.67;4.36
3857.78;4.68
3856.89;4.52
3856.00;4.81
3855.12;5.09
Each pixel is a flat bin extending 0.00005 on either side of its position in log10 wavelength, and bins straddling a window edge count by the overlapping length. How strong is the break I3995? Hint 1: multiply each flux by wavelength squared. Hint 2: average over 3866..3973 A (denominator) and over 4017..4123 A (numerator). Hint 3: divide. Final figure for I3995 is 1.48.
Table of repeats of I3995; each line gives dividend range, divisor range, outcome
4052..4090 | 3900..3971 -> 1.45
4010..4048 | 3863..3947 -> 1.55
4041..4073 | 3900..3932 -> 1.32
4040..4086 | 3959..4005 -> 1.30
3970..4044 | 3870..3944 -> 1.42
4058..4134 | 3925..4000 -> 1.41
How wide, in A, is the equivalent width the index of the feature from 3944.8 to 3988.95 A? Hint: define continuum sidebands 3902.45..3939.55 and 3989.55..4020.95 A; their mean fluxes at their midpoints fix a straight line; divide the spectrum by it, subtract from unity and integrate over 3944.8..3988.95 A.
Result 8.6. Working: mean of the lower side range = 5.11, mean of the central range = 4.99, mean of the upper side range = 7.14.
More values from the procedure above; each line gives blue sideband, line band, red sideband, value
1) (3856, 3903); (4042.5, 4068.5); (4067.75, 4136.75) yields -1.44 A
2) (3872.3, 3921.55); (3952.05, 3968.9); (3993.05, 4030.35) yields 4.37 A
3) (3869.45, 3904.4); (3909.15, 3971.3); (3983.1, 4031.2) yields 8.13 A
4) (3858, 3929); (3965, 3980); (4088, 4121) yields 4.58 A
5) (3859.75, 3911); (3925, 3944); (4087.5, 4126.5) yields 4.25 A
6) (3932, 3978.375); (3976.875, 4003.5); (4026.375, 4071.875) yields -4.53 A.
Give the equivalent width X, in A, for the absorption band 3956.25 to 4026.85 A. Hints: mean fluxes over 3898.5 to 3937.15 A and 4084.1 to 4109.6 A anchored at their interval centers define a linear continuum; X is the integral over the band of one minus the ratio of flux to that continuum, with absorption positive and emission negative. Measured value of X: -4.6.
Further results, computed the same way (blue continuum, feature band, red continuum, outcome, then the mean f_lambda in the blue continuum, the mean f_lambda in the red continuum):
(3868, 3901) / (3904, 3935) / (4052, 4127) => -1.4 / 4.69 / 6.59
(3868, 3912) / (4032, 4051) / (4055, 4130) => -1.8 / 4.94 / 6.61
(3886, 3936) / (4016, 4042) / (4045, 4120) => -4.6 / 5.1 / 6.58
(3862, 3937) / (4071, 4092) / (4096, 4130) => -2.1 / 4.98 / 6.41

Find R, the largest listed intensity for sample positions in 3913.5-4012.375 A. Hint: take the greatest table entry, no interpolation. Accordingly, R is 7.95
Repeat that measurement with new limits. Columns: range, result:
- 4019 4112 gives 7.96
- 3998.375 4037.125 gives 8.3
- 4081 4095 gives 7.38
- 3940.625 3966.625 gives 6.93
